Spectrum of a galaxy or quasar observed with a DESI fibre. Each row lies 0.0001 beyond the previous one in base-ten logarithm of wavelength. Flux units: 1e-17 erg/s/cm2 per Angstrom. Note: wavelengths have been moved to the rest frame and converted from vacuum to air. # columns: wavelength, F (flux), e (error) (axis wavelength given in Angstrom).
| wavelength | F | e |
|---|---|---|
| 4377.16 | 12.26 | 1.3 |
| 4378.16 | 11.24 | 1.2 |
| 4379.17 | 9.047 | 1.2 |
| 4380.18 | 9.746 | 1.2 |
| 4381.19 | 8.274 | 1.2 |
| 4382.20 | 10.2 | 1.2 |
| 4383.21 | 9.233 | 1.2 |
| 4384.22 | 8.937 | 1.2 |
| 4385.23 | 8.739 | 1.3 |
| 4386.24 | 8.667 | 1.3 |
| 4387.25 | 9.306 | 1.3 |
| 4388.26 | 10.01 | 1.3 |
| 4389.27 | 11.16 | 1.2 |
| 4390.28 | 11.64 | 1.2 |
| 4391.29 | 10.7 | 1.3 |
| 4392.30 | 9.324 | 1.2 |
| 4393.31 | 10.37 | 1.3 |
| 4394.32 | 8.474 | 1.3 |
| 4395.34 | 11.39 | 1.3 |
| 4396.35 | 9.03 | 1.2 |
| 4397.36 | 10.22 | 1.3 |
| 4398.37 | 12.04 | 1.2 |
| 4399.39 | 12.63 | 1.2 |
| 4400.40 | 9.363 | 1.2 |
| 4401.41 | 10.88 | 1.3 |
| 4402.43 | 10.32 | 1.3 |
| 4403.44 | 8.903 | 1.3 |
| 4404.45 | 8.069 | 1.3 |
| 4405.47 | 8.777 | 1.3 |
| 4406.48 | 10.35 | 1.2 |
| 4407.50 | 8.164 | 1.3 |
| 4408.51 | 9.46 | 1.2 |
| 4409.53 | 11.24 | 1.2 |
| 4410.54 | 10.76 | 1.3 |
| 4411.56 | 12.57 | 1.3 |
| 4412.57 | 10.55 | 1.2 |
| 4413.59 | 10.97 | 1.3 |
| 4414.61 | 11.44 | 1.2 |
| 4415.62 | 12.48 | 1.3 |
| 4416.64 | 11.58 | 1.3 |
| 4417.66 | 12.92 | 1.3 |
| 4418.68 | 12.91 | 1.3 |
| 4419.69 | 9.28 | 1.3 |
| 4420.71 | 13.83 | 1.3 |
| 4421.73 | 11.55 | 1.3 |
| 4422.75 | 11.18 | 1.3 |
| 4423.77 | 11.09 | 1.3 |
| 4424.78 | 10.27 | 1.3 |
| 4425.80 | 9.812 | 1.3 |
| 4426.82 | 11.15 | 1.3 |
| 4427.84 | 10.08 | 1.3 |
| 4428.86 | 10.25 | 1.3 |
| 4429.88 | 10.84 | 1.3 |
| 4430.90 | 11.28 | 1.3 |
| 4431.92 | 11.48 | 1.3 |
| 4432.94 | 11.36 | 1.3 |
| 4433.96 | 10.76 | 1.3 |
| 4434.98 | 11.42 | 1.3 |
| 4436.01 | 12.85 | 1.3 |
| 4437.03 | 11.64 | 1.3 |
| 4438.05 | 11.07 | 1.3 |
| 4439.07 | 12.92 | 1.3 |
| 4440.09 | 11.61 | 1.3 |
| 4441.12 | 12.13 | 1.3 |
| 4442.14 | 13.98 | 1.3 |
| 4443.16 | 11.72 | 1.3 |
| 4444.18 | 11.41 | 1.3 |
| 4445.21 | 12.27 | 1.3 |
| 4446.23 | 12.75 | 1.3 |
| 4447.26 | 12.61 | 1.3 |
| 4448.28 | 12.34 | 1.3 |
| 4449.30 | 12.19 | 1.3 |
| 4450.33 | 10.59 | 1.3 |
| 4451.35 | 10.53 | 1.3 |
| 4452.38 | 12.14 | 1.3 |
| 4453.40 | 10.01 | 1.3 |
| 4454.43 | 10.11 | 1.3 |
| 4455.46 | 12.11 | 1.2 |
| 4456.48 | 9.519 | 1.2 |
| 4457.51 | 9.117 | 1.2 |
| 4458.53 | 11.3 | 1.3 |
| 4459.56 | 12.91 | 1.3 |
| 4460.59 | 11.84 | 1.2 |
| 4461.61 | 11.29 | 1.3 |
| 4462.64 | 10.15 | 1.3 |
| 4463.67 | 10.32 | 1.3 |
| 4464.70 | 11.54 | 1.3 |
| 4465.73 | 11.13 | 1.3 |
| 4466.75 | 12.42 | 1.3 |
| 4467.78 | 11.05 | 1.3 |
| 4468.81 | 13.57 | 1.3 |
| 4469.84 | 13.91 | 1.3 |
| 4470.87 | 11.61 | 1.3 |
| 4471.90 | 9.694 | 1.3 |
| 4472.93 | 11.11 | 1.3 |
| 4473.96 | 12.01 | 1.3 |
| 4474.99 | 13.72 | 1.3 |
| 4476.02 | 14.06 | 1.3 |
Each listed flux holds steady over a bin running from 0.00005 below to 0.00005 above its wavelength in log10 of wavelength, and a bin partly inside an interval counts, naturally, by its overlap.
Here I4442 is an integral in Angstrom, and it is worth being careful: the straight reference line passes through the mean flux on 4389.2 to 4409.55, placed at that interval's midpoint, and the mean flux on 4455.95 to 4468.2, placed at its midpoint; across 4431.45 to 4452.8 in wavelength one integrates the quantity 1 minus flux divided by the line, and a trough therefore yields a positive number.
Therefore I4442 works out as -2.3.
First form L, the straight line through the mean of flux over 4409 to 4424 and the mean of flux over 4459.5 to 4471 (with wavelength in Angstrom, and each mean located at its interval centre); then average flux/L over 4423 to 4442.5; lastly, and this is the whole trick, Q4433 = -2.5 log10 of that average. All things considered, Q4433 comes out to 0.03 mag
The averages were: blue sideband 11.6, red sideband 11.8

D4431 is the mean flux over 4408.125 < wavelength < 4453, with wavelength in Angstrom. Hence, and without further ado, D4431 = 11.5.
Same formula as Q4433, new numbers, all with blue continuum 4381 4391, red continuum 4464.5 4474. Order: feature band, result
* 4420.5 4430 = -0.025 mag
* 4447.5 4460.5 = 0.027 mag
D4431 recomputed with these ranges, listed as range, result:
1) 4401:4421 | 10.7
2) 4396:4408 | 9.91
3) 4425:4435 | 10.8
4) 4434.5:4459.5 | 11.6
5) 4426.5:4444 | 11.6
